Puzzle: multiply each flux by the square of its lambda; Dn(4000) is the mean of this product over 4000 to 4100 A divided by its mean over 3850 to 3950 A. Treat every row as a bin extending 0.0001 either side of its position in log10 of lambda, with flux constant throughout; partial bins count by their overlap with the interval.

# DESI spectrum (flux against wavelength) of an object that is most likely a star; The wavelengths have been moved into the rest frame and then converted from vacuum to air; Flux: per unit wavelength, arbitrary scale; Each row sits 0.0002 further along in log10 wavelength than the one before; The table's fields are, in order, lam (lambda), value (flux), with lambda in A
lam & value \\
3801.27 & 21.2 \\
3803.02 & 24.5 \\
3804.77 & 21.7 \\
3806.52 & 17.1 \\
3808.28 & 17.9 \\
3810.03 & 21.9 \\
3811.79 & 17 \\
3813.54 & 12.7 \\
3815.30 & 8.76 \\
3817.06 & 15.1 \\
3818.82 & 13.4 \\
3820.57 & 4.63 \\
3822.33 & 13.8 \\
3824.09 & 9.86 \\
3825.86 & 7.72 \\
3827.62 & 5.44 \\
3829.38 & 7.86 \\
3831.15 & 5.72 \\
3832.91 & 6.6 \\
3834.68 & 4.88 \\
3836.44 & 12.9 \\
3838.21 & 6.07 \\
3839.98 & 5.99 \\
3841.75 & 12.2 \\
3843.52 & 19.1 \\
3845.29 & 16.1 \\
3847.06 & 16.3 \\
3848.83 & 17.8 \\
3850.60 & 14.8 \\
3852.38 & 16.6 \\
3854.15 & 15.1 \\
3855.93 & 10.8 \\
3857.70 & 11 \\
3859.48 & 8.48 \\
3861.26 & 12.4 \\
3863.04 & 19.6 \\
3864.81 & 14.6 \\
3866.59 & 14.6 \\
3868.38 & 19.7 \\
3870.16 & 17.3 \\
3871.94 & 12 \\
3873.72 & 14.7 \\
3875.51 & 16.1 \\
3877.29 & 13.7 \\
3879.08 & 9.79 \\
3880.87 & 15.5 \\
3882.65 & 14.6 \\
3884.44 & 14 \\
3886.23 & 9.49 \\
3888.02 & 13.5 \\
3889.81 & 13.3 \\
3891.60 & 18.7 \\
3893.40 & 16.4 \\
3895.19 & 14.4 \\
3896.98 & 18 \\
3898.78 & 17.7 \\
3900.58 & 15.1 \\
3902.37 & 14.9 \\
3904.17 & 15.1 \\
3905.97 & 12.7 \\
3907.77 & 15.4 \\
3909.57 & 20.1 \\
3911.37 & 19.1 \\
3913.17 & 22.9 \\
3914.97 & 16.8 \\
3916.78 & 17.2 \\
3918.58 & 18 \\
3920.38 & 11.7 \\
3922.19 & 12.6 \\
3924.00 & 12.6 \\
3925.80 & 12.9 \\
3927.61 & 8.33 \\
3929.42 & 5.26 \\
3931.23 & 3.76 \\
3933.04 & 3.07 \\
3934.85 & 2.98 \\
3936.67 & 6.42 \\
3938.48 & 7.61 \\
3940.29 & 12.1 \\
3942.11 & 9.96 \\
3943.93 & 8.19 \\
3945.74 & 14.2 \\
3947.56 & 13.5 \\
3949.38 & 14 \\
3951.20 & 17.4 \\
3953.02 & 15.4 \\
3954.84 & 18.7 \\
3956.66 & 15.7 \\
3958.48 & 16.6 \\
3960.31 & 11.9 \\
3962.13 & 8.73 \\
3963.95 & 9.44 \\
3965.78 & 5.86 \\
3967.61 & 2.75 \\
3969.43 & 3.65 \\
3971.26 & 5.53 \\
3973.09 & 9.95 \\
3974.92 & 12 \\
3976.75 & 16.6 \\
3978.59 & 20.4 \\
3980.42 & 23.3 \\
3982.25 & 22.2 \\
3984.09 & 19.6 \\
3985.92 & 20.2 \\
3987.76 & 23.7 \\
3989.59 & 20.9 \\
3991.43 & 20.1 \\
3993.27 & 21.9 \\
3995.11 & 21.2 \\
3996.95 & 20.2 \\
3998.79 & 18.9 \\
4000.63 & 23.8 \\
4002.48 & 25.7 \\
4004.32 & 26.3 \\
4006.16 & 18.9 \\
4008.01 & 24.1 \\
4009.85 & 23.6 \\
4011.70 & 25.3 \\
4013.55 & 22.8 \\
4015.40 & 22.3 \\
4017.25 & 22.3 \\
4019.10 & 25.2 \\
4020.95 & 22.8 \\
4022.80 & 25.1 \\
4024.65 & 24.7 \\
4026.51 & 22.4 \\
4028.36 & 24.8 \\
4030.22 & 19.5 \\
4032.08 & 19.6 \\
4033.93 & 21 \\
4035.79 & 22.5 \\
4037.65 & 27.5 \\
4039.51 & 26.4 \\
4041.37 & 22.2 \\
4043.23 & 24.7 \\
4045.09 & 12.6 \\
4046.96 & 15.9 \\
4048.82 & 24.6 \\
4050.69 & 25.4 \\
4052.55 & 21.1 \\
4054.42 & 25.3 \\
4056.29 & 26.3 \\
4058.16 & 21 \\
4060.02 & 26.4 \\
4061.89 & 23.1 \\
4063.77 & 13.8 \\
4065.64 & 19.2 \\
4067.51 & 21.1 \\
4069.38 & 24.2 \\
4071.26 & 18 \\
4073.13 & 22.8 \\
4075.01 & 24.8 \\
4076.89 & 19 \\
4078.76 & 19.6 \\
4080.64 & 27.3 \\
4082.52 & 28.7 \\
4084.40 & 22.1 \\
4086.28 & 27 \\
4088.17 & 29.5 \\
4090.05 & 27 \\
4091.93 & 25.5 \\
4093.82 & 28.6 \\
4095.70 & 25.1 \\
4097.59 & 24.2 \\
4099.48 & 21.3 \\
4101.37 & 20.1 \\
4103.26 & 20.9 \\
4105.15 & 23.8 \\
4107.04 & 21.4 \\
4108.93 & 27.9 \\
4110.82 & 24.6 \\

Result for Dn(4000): 1.87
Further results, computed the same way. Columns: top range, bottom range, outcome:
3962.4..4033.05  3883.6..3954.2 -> 1.53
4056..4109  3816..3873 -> 2.16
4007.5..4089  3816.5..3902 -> 1.93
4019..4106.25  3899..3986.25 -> 1.89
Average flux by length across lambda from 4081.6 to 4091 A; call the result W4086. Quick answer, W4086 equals 26.9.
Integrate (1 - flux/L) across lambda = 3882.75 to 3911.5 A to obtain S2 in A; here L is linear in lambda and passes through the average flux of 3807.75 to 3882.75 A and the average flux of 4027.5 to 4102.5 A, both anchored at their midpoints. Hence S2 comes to -0.3 A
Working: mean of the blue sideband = 12.8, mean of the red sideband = 23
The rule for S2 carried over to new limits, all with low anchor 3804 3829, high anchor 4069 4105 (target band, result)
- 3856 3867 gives 1.3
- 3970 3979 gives 3.4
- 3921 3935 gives 7.6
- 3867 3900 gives 1.9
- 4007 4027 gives -2.4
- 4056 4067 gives 0.8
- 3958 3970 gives 6.8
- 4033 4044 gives -1.0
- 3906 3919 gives -0.8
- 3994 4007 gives -1.0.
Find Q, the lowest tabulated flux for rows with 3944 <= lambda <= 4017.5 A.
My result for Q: 2.75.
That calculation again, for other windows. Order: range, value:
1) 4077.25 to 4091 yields 19.6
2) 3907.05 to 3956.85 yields 2.98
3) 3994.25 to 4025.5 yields 18.9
